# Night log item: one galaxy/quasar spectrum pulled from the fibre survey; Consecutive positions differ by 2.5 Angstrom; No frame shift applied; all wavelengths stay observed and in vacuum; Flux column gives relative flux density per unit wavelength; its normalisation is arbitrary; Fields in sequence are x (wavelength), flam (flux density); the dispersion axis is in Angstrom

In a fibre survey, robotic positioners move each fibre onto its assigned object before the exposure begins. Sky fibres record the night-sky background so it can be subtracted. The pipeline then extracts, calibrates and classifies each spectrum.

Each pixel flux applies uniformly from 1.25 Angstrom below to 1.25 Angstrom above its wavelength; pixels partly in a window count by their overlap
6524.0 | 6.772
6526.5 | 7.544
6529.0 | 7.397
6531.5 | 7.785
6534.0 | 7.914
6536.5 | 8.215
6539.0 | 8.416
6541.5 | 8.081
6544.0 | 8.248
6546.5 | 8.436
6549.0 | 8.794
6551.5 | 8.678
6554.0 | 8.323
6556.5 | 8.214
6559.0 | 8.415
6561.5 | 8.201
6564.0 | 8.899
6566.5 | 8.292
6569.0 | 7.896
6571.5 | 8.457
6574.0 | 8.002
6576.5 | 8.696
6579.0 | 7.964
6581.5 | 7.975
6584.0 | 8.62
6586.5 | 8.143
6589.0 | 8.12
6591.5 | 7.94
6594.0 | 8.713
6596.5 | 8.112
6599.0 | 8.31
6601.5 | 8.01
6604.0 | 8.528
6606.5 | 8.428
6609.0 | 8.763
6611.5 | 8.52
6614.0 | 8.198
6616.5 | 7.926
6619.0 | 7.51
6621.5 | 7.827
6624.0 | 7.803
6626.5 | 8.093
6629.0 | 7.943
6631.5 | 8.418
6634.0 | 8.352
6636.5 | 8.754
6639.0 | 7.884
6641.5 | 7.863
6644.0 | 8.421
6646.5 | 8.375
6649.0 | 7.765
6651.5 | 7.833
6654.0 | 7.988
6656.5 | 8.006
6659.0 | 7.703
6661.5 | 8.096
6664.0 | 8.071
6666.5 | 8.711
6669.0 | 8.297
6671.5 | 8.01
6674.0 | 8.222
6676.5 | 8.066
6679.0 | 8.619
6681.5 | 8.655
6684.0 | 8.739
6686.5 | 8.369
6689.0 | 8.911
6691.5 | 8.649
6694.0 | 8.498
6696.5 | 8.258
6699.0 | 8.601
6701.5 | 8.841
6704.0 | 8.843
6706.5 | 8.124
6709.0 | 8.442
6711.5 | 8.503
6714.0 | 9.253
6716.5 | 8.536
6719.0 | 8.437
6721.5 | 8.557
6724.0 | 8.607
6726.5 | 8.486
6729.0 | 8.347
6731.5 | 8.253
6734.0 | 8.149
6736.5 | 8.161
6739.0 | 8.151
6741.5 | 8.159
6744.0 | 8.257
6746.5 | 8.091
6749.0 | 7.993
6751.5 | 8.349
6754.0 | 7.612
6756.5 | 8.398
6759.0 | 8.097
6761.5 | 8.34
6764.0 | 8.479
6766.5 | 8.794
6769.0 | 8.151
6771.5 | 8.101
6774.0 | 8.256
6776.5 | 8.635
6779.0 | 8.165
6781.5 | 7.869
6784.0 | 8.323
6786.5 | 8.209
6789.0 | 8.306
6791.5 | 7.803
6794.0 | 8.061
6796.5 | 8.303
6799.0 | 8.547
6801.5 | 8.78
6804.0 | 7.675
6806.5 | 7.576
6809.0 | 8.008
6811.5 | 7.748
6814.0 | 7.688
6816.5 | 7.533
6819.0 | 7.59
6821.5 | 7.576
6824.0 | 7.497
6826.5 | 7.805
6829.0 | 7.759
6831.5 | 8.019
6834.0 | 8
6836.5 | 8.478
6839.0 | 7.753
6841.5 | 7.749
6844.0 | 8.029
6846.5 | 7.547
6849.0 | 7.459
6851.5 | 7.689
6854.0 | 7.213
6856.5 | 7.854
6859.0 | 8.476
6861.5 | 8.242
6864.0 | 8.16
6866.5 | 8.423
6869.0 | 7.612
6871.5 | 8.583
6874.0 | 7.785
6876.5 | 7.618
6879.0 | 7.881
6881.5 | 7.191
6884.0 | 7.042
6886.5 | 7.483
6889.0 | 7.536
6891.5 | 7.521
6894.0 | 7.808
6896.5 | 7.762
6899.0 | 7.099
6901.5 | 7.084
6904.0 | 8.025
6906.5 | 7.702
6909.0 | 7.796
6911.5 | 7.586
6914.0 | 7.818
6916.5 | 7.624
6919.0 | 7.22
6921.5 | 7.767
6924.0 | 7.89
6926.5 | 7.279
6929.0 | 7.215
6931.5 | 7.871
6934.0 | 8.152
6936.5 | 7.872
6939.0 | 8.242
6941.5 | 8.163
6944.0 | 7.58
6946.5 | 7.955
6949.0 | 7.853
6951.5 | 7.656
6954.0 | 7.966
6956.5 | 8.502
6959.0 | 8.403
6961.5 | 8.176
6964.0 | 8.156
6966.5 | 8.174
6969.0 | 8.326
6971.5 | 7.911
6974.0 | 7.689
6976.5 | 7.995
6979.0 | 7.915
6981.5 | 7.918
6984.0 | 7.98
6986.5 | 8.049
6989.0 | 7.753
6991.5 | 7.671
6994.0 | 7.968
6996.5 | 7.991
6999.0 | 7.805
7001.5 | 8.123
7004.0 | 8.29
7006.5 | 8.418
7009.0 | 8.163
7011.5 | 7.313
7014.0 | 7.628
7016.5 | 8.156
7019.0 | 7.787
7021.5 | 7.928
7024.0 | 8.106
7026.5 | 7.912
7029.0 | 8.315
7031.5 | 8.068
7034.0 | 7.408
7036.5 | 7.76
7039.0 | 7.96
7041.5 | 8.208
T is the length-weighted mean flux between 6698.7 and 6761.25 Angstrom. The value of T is 8.37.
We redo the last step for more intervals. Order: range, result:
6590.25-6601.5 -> 8.24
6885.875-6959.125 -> 7.74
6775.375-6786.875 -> 8.24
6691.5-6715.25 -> 8.6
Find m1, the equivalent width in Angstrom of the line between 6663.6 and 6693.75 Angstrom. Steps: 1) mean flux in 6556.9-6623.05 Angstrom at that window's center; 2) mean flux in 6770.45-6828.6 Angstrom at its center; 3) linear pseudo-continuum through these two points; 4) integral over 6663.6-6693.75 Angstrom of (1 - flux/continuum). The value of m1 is -1.2 Angstrom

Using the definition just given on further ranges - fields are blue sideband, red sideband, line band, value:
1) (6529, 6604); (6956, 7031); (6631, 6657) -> 0.2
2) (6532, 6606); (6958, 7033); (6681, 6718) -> -1.8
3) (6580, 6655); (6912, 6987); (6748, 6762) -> -0.1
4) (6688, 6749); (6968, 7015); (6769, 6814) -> 1.0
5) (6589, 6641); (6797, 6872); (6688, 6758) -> -3.1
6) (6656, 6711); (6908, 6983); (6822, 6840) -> 0.5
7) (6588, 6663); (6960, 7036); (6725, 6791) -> -1.3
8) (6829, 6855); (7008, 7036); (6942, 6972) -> -0.8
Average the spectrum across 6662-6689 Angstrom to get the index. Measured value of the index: 8.39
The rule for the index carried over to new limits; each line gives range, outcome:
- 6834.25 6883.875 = 7.86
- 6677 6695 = 8.61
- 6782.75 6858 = 7.89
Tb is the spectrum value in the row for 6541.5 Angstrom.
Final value 8.081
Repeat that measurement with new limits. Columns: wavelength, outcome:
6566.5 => 8.292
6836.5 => 8.478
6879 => 7.881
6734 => 8.149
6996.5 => 7.991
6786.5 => 8.209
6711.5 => 8.503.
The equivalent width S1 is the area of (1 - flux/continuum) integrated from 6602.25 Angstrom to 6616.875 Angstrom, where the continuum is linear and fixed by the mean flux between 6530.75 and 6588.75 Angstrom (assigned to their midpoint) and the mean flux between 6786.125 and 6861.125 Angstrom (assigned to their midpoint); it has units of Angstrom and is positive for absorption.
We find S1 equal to -0.34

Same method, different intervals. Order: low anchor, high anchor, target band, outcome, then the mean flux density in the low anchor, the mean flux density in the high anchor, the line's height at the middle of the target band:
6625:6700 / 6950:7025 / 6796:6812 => 0.11 Angstrom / 8.27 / 8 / 8.15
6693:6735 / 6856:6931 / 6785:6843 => 0.92 Angstrom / 8.52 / 7.7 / 8.06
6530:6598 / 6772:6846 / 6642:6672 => 0.24 Angstrom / 8.28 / 7.99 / 8.17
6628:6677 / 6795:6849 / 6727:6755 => -0.52 Angstrom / 8.14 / 7.88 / 8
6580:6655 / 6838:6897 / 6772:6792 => -0.76 Angstrom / 8.17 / 7.77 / 7.91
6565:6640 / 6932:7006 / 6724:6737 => -0.28 Angstrom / 8.21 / 8.01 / 8.14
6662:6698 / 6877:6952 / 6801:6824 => 0.70 Angstrom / 8.43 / 7.66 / 7.99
